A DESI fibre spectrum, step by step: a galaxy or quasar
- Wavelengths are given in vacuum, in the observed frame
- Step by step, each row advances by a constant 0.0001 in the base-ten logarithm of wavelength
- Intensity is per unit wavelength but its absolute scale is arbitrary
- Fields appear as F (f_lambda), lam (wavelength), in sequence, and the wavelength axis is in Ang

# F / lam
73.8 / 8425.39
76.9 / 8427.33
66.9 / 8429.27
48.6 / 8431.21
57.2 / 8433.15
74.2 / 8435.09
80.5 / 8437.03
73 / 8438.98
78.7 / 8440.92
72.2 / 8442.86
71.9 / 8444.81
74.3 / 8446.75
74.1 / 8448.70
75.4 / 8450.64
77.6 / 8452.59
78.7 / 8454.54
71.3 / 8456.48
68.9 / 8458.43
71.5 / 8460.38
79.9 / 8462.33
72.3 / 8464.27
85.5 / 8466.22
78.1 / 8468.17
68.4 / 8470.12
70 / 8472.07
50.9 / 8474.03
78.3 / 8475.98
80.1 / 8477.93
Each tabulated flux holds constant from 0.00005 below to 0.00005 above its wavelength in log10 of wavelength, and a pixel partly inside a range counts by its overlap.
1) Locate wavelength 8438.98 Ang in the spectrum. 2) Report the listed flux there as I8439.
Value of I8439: 73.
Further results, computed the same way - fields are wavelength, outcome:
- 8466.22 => 85.5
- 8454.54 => 78.7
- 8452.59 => 77.6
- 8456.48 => 71.3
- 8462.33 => 79.9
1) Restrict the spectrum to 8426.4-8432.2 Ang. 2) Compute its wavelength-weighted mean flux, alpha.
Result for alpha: 64.1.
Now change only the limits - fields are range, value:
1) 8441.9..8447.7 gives 72.8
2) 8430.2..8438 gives 65.2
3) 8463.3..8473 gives 74.9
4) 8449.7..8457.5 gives 75.7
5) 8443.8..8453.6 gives 74.6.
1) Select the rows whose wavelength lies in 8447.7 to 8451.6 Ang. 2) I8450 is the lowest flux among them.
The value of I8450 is 74.1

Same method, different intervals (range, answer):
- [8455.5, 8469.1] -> 68.9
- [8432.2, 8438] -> 57.2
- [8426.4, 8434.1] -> 48.6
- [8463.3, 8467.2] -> 72.3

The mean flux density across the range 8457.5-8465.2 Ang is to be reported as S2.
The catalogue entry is 73.2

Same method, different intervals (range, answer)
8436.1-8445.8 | 75.2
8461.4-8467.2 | 79.3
